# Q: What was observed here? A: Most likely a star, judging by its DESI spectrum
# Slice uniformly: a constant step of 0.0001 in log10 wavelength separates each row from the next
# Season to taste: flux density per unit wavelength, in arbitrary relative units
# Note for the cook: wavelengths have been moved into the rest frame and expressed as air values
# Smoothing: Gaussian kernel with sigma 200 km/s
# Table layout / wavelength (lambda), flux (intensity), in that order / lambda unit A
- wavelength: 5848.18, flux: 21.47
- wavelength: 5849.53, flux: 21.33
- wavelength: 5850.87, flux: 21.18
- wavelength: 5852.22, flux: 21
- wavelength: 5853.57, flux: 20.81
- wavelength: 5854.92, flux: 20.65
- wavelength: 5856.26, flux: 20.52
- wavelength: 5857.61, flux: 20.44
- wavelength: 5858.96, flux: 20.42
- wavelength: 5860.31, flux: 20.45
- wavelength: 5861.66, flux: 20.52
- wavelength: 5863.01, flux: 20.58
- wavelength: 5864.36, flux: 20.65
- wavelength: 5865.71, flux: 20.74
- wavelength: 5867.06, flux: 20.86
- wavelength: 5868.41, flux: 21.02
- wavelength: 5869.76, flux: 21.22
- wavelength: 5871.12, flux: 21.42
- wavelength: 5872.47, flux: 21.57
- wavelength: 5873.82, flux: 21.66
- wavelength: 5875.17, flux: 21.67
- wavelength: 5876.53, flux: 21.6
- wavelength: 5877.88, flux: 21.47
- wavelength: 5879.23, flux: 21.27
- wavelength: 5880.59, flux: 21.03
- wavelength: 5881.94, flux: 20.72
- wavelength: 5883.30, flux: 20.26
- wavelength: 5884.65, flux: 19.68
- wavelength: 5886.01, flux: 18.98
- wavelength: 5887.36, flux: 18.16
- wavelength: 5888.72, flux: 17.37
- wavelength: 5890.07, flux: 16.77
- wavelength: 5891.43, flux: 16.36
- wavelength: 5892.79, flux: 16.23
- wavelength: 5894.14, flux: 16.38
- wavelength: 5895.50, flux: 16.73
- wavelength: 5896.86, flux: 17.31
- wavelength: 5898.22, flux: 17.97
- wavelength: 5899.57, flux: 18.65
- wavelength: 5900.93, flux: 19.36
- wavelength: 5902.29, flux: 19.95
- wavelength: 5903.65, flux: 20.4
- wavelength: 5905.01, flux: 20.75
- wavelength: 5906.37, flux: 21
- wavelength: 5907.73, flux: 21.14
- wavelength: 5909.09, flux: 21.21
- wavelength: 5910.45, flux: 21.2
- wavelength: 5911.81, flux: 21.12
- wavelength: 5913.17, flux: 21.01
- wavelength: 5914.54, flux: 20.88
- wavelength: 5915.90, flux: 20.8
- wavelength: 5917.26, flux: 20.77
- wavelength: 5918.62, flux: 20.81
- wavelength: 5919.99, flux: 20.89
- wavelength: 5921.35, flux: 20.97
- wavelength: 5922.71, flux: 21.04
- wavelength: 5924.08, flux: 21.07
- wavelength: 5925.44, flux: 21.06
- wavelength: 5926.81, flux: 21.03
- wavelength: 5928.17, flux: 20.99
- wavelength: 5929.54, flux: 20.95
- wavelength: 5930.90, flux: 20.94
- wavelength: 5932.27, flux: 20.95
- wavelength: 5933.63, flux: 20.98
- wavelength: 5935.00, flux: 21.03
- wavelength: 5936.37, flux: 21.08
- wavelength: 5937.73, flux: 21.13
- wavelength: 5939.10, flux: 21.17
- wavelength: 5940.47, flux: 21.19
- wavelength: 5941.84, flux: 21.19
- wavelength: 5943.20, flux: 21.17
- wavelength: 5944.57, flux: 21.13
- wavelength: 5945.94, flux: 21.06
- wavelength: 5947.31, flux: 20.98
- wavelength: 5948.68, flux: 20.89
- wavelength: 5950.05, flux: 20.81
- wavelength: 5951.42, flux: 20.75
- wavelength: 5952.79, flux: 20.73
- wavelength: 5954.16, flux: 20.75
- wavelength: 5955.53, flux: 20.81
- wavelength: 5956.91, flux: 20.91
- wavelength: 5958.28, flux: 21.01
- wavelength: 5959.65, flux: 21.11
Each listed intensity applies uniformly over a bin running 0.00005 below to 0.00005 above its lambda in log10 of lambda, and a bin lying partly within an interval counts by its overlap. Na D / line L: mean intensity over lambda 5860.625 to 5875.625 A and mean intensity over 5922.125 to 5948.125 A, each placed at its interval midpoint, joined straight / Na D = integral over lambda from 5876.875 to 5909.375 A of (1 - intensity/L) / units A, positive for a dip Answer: 3.0 A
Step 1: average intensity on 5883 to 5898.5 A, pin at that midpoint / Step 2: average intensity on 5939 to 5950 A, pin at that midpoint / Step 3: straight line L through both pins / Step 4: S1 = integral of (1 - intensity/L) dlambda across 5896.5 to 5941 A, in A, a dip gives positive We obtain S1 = -2.9 A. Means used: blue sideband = 17.6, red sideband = 21.1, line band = 20.7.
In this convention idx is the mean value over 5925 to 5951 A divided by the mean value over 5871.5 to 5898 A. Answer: 1.09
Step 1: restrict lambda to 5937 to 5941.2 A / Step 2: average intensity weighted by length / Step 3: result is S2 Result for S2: 21.2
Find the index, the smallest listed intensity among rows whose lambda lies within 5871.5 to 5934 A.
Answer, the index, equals 16.23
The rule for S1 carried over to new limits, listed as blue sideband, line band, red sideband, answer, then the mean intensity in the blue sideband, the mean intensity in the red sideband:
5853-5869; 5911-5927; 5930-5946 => 0.0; 20.6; 21.1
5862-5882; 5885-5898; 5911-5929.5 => 2.4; 21.2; 21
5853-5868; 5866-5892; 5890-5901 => -1.8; 20.6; 17.2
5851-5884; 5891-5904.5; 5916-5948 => 1.9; 20.9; 21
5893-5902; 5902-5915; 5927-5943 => -1.5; 17.8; 21.1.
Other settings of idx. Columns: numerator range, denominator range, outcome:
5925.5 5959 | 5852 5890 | 1.02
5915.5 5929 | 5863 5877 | 0.99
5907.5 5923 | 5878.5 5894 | 1.12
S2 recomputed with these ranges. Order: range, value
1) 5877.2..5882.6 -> 21.1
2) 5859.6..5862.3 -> 20.5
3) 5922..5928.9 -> 21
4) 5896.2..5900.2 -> 18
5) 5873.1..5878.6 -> 21.6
